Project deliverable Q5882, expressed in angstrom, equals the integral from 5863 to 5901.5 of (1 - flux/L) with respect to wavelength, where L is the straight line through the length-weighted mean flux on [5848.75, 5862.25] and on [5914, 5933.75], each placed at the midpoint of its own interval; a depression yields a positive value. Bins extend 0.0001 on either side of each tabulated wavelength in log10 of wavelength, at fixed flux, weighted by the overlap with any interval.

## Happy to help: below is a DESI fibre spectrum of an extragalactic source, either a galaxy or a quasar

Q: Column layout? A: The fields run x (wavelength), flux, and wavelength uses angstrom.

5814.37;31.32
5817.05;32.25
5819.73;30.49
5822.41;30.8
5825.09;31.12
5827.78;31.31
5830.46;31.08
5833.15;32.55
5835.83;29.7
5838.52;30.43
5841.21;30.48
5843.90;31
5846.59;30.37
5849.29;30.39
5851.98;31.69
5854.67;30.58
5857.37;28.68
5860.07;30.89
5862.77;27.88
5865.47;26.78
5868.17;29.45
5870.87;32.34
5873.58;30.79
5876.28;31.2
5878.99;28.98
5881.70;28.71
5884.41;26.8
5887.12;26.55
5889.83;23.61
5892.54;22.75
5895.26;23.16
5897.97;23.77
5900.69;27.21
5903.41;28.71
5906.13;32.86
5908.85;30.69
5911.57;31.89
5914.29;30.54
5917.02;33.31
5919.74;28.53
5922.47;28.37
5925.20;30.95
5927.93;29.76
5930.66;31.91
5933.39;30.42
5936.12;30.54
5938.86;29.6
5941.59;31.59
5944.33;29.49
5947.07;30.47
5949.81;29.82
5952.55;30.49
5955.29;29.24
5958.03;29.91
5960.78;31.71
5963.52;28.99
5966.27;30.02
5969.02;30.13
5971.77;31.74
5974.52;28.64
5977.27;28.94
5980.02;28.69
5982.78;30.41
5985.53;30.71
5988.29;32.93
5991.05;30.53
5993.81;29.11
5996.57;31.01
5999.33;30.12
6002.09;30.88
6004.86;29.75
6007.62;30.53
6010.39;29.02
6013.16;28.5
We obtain 3.88 angstrom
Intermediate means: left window 30.3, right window 30.5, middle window 27.3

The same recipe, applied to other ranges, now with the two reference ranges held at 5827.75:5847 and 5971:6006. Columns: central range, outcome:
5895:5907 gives 1.3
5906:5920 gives -0.4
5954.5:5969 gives 0.2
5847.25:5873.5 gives 0.7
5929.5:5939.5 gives -0.1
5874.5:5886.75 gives 0.8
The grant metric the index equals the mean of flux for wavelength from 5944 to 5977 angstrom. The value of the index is 30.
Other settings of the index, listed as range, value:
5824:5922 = 29.3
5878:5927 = 28.2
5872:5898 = 26.8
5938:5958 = 30.1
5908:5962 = 30.5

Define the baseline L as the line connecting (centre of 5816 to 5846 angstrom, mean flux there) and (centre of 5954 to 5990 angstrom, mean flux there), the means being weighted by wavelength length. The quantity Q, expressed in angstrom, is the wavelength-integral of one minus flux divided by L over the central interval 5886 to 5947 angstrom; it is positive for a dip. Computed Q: 3.0 angstrom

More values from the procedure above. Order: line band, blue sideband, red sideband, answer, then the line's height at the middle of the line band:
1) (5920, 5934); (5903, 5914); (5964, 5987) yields 0.32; 30.8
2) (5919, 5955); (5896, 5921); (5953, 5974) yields -0.31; 29.9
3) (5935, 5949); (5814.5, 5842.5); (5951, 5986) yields -0.07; 30.2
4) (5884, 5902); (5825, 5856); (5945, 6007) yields 3.46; 30.6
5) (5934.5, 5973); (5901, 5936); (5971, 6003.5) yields 0.19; 30.4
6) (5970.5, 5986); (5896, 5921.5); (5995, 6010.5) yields 0.16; 30.1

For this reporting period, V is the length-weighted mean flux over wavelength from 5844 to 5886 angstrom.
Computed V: 29.7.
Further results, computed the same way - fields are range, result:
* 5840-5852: 30.7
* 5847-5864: 30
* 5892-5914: 28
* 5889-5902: 24.1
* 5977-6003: 30.4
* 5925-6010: 30.3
